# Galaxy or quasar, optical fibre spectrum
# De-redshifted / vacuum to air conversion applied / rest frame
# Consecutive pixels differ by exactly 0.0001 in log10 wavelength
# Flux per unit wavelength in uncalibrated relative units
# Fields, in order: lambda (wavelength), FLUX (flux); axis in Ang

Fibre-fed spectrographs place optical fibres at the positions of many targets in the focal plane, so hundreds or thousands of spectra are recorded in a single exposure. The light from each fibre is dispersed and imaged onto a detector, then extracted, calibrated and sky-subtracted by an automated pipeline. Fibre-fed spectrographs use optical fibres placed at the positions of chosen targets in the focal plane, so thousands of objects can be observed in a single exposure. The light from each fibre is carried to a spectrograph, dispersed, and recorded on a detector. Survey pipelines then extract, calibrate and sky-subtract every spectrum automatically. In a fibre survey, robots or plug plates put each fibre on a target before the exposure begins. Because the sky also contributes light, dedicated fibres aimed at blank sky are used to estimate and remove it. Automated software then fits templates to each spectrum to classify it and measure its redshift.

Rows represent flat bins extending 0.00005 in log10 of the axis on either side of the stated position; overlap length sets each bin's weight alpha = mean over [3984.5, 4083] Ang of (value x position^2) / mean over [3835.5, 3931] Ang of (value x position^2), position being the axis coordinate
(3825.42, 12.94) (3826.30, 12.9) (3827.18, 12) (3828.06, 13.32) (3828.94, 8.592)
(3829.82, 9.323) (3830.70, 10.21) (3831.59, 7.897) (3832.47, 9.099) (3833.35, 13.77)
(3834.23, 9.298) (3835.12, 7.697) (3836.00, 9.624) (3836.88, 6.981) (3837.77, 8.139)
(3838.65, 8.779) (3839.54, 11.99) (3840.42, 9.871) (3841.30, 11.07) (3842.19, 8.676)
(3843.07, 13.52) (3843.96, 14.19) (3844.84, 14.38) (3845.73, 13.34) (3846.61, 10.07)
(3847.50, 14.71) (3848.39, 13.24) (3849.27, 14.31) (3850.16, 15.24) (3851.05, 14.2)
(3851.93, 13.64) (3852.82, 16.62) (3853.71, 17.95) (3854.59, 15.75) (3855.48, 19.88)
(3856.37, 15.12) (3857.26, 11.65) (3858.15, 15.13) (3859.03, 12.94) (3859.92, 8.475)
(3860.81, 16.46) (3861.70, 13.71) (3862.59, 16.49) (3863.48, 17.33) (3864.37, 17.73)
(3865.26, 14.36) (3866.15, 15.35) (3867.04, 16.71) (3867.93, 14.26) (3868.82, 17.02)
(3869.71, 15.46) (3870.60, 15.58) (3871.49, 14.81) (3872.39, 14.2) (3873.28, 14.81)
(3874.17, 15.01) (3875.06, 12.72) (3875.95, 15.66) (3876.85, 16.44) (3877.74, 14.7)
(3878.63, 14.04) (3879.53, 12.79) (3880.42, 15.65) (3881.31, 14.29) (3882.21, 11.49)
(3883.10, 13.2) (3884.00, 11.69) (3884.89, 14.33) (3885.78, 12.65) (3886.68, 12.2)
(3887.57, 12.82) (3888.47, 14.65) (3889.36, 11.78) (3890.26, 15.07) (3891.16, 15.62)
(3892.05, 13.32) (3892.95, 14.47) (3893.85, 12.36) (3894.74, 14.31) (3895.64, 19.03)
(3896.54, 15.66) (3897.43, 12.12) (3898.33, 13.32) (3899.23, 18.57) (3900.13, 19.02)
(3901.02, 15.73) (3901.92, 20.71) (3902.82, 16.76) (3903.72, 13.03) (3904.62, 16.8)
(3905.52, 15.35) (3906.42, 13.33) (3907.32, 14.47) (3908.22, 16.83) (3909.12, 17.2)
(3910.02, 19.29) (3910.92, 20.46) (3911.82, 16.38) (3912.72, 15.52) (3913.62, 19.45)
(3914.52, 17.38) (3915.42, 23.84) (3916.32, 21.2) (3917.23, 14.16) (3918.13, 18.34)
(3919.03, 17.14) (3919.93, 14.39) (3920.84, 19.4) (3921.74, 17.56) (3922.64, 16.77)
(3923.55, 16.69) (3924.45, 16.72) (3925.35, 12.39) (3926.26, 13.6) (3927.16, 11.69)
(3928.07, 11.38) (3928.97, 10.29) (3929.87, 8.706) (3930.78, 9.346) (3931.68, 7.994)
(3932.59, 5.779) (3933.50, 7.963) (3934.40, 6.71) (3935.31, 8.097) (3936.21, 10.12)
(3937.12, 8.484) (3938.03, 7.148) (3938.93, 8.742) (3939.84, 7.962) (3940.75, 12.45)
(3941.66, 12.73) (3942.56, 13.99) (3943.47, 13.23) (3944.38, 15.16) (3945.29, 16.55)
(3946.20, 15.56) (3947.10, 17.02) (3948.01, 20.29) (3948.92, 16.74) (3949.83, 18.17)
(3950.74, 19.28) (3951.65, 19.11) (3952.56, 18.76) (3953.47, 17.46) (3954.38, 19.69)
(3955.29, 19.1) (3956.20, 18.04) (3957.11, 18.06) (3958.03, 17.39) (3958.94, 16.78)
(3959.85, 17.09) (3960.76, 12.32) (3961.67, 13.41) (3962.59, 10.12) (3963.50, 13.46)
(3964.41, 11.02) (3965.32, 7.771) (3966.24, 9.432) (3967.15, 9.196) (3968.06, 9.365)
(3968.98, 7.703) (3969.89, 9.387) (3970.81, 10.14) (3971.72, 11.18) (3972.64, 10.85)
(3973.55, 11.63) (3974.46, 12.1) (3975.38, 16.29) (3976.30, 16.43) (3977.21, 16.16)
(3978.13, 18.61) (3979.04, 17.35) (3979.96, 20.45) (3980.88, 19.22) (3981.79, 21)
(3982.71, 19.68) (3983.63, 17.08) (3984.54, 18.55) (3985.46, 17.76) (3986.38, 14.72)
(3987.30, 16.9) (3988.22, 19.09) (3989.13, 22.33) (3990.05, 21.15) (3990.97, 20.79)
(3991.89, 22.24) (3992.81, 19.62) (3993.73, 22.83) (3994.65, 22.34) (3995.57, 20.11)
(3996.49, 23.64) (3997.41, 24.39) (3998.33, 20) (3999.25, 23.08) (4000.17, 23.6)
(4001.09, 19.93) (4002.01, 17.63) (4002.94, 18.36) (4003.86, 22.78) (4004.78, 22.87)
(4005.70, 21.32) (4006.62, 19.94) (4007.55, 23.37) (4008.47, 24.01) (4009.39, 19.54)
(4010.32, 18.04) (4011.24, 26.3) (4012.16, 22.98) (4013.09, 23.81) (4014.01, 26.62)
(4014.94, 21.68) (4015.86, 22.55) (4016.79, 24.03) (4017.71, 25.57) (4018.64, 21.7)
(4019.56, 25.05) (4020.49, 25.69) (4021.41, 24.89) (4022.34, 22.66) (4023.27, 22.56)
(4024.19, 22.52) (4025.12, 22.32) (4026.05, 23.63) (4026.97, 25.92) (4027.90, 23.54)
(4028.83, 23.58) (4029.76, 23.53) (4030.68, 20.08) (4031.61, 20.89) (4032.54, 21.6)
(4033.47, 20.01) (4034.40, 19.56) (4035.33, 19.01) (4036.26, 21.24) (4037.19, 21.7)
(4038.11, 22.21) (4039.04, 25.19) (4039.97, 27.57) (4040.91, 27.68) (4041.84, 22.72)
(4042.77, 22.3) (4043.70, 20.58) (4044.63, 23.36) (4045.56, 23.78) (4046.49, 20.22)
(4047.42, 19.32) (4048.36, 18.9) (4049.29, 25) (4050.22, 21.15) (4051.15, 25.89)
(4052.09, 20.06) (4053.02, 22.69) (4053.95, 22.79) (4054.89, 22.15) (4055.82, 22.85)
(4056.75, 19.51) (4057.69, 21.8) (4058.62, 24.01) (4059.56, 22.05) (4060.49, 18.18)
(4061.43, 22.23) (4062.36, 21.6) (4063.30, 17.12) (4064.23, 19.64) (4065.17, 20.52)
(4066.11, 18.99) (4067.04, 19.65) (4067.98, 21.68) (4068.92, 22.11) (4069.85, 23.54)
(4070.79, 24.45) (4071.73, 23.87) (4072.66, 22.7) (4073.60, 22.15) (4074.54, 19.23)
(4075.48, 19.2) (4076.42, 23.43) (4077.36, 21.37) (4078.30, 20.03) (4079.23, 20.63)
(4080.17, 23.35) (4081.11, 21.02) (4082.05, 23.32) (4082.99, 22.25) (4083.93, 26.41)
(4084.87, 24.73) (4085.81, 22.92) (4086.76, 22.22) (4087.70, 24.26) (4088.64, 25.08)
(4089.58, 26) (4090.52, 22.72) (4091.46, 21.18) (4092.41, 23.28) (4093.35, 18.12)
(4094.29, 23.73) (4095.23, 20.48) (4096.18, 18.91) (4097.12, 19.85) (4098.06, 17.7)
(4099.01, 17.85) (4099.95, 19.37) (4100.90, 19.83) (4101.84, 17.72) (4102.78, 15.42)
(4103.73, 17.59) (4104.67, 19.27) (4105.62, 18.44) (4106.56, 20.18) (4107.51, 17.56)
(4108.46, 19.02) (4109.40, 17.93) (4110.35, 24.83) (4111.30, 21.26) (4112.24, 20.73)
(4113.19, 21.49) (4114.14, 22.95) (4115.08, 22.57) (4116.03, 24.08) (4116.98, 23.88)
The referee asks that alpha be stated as 1.6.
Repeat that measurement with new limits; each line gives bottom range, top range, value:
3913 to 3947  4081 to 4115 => 1.72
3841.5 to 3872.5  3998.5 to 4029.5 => 1.69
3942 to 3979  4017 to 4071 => 1.59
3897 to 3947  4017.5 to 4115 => 1.64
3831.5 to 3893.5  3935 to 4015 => 1.33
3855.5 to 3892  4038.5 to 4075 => 1.68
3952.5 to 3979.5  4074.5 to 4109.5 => 1.61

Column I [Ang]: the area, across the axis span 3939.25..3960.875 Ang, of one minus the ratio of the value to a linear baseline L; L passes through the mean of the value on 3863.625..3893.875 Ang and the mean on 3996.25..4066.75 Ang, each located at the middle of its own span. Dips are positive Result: 2.0 Ang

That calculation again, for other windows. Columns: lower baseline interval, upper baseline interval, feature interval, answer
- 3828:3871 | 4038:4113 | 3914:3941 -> 5.29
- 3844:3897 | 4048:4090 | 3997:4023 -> -3.60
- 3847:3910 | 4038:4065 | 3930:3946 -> 6.64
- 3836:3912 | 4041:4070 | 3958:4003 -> 5.03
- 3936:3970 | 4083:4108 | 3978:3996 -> -4.61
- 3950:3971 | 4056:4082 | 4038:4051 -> -2.15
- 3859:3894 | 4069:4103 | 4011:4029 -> -4.18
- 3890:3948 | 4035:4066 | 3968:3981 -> 2.85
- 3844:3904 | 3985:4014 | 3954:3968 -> 3.76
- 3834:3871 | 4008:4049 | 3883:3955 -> 9.52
